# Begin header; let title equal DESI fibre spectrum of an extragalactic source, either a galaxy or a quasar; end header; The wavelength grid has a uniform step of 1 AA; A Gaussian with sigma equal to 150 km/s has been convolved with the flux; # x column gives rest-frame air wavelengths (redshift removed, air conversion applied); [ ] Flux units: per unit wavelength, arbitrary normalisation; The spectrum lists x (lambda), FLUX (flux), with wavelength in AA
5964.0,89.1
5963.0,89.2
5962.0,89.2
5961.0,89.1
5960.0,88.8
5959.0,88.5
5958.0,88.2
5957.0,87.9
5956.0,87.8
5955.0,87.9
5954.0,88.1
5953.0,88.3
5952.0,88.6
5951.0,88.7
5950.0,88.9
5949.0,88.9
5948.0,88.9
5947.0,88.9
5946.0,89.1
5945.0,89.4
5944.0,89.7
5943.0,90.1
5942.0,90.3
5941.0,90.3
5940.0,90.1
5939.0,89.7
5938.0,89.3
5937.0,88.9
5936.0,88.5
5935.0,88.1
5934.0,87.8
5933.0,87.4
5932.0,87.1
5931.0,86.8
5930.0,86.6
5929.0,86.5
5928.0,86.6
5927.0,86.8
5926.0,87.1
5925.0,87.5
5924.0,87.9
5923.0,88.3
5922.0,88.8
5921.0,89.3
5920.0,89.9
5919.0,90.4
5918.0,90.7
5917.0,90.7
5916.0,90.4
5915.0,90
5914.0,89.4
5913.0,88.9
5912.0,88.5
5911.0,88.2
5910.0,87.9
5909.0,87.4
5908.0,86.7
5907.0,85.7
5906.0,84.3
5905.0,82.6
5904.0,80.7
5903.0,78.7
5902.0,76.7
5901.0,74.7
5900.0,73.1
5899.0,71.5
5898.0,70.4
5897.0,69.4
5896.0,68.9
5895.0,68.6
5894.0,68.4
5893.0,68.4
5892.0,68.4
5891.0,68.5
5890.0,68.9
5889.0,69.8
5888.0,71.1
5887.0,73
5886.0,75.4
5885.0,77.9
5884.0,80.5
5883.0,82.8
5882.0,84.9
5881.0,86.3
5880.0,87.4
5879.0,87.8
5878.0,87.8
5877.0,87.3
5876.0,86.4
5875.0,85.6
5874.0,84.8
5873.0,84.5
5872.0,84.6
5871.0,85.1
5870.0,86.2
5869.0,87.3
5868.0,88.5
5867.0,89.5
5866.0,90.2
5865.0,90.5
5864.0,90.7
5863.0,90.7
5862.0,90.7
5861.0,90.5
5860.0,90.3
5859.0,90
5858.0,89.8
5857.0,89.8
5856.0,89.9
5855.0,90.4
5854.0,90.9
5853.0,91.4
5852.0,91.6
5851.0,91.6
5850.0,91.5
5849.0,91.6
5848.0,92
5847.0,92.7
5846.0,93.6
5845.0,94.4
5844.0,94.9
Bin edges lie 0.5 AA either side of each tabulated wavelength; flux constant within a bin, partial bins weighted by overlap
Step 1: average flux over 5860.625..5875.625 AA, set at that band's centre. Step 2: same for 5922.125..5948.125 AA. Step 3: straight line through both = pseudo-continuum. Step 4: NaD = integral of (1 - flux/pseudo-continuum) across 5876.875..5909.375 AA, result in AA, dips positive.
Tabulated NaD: 4.00 AA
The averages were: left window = 87.9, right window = 88.4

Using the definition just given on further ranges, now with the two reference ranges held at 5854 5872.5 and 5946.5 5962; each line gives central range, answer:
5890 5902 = 2.5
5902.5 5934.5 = 0.5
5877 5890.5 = 1.4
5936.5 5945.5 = -0.1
